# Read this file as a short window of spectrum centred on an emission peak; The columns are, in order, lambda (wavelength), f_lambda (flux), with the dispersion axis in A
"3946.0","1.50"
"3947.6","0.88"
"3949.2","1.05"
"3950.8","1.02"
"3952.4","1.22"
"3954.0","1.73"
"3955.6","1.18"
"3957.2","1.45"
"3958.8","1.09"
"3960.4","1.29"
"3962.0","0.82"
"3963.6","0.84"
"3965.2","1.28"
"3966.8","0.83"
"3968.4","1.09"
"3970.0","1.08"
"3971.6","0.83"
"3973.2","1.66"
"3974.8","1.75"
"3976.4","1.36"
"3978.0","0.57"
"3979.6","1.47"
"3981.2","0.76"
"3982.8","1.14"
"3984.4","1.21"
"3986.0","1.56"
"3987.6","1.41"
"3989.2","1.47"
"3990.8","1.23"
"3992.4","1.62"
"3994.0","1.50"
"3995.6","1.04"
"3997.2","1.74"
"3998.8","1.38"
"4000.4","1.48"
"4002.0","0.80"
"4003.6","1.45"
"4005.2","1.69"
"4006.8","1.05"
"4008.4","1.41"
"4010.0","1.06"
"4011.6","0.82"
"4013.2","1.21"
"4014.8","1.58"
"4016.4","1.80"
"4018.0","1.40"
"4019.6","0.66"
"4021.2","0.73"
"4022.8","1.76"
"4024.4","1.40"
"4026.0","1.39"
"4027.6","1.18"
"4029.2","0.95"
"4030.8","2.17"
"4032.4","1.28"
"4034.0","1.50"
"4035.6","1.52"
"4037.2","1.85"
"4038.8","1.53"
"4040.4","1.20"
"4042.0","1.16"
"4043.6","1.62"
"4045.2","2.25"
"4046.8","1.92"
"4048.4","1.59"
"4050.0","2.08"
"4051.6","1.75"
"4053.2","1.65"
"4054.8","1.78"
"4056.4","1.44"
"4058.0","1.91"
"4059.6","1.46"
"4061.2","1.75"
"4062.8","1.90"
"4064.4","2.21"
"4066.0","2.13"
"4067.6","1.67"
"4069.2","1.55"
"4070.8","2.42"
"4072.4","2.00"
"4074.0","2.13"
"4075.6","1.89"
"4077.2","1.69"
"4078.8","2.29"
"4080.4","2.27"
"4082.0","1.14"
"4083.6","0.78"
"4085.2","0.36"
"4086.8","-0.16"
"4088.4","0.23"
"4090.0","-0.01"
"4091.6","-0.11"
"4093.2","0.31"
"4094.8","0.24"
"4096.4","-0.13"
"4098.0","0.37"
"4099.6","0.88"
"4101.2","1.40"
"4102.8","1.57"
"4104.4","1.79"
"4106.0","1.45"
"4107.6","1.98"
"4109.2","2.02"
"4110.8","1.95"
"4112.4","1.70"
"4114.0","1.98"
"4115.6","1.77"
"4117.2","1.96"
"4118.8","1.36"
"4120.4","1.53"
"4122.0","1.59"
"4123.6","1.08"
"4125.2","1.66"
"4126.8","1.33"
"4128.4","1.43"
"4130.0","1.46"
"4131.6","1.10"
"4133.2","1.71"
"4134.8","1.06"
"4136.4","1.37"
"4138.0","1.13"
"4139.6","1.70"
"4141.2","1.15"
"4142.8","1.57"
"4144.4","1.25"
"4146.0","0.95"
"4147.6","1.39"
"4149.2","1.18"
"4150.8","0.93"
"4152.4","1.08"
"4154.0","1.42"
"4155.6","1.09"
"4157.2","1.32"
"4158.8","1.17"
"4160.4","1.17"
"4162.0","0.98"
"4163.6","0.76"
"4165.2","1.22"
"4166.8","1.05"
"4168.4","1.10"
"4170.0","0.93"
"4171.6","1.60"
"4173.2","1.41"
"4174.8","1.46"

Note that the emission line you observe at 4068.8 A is C IV 1549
